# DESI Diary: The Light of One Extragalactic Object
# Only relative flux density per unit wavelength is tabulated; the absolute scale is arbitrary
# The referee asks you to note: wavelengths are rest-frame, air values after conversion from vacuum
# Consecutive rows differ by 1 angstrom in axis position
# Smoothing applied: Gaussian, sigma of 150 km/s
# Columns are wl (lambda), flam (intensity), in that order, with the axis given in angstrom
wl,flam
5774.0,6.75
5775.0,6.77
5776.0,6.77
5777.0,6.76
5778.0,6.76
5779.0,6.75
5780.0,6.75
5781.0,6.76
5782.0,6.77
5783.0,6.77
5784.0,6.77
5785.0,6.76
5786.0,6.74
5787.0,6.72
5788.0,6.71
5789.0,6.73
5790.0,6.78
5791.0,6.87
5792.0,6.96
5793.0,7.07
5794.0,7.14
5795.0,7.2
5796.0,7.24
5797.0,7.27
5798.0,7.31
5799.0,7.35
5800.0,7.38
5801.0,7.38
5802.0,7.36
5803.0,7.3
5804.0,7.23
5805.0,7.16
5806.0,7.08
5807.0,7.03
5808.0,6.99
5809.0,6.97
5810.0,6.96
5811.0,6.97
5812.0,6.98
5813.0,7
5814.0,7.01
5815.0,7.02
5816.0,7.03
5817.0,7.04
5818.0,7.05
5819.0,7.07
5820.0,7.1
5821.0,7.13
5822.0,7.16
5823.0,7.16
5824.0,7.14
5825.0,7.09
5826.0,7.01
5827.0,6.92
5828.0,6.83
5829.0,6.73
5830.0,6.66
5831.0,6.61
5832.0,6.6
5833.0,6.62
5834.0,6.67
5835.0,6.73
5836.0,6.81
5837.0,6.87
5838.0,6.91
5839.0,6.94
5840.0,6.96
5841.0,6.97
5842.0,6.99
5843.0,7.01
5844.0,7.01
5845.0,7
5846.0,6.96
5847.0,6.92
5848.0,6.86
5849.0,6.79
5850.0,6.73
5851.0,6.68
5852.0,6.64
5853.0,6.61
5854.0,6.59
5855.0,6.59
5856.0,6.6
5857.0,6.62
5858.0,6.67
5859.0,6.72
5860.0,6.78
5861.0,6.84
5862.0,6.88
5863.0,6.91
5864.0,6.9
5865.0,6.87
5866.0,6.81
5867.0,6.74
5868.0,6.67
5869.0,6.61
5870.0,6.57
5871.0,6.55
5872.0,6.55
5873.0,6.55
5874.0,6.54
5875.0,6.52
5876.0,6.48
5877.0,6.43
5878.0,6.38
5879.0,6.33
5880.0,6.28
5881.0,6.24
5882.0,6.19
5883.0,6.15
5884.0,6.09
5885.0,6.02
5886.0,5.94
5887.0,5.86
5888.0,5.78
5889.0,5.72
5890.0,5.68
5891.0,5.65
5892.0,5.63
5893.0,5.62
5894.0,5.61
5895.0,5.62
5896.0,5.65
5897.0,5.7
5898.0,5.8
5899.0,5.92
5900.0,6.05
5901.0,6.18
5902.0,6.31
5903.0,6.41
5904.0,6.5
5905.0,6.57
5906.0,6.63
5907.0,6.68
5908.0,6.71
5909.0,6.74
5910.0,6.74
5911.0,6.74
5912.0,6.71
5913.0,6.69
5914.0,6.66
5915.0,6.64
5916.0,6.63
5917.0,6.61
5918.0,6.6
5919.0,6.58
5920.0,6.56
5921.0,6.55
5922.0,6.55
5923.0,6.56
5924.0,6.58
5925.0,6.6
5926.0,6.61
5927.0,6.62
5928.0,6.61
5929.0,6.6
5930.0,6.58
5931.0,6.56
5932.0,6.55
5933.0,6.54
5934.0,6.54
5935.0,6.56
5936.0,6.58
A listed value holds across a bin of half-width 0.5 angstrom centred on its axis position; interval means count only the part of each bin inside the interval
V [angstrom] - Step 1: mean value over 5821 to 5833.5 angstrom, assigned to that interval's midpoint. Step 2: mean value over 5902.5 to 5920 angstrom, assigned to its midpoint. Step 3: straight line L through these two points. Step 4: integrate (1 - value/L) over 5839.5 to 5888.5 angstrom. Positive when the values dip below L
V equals 1.3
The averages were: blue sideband 6.89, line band 6.6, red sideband 6.64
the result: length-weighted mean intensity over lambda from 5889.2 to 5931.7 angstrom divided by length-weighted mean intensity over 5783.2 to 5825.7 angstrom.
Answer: 0.9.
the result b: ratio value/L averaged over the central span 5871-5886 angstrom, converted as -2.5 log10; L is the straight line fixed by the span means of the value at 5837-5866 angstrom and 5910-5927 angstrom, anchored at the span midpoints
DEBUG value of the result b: 0.07 mag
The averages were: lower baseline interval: 6.82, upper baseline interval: 6.62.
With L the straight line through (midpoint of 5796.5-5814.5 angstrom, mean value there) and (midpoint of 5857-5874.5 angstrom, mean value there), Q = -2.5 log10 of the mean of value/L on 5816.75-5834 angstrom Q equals 0.01 mag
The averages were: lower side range 7.15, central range 6.93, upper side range 6.71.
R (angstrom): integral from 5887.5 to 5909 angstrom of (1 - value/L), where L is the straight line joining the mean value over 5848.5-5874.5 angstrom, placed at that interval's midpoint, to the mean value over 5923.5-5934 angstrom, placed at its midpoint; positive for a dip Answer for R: 1.9 angstrom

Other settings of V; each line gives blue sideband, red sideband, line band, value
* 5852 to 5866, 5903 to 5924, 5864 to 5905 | 3.0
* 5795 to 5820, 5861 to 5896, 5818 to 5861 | -0.6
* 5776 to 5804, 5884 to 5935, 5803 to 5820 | -0.5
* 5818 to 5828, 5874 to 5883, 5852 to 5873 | -0.4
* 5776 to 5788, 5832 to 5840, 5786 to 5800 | -0.6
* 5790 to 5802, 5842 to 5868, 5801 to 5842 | 0.2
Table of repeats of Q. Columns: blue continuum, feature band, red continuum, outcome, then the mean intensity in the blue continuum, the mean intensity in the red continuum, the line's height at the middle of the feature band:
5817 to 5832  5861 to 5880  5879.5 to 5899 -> -0.076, 6.97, 5.86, 6.18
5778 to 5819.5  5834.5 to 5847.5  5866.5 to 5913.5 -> -0.044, 7.01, 6.25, 6.66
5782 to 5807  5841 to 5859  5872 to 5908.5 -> -0.044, 7.05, 6.13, 6.51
